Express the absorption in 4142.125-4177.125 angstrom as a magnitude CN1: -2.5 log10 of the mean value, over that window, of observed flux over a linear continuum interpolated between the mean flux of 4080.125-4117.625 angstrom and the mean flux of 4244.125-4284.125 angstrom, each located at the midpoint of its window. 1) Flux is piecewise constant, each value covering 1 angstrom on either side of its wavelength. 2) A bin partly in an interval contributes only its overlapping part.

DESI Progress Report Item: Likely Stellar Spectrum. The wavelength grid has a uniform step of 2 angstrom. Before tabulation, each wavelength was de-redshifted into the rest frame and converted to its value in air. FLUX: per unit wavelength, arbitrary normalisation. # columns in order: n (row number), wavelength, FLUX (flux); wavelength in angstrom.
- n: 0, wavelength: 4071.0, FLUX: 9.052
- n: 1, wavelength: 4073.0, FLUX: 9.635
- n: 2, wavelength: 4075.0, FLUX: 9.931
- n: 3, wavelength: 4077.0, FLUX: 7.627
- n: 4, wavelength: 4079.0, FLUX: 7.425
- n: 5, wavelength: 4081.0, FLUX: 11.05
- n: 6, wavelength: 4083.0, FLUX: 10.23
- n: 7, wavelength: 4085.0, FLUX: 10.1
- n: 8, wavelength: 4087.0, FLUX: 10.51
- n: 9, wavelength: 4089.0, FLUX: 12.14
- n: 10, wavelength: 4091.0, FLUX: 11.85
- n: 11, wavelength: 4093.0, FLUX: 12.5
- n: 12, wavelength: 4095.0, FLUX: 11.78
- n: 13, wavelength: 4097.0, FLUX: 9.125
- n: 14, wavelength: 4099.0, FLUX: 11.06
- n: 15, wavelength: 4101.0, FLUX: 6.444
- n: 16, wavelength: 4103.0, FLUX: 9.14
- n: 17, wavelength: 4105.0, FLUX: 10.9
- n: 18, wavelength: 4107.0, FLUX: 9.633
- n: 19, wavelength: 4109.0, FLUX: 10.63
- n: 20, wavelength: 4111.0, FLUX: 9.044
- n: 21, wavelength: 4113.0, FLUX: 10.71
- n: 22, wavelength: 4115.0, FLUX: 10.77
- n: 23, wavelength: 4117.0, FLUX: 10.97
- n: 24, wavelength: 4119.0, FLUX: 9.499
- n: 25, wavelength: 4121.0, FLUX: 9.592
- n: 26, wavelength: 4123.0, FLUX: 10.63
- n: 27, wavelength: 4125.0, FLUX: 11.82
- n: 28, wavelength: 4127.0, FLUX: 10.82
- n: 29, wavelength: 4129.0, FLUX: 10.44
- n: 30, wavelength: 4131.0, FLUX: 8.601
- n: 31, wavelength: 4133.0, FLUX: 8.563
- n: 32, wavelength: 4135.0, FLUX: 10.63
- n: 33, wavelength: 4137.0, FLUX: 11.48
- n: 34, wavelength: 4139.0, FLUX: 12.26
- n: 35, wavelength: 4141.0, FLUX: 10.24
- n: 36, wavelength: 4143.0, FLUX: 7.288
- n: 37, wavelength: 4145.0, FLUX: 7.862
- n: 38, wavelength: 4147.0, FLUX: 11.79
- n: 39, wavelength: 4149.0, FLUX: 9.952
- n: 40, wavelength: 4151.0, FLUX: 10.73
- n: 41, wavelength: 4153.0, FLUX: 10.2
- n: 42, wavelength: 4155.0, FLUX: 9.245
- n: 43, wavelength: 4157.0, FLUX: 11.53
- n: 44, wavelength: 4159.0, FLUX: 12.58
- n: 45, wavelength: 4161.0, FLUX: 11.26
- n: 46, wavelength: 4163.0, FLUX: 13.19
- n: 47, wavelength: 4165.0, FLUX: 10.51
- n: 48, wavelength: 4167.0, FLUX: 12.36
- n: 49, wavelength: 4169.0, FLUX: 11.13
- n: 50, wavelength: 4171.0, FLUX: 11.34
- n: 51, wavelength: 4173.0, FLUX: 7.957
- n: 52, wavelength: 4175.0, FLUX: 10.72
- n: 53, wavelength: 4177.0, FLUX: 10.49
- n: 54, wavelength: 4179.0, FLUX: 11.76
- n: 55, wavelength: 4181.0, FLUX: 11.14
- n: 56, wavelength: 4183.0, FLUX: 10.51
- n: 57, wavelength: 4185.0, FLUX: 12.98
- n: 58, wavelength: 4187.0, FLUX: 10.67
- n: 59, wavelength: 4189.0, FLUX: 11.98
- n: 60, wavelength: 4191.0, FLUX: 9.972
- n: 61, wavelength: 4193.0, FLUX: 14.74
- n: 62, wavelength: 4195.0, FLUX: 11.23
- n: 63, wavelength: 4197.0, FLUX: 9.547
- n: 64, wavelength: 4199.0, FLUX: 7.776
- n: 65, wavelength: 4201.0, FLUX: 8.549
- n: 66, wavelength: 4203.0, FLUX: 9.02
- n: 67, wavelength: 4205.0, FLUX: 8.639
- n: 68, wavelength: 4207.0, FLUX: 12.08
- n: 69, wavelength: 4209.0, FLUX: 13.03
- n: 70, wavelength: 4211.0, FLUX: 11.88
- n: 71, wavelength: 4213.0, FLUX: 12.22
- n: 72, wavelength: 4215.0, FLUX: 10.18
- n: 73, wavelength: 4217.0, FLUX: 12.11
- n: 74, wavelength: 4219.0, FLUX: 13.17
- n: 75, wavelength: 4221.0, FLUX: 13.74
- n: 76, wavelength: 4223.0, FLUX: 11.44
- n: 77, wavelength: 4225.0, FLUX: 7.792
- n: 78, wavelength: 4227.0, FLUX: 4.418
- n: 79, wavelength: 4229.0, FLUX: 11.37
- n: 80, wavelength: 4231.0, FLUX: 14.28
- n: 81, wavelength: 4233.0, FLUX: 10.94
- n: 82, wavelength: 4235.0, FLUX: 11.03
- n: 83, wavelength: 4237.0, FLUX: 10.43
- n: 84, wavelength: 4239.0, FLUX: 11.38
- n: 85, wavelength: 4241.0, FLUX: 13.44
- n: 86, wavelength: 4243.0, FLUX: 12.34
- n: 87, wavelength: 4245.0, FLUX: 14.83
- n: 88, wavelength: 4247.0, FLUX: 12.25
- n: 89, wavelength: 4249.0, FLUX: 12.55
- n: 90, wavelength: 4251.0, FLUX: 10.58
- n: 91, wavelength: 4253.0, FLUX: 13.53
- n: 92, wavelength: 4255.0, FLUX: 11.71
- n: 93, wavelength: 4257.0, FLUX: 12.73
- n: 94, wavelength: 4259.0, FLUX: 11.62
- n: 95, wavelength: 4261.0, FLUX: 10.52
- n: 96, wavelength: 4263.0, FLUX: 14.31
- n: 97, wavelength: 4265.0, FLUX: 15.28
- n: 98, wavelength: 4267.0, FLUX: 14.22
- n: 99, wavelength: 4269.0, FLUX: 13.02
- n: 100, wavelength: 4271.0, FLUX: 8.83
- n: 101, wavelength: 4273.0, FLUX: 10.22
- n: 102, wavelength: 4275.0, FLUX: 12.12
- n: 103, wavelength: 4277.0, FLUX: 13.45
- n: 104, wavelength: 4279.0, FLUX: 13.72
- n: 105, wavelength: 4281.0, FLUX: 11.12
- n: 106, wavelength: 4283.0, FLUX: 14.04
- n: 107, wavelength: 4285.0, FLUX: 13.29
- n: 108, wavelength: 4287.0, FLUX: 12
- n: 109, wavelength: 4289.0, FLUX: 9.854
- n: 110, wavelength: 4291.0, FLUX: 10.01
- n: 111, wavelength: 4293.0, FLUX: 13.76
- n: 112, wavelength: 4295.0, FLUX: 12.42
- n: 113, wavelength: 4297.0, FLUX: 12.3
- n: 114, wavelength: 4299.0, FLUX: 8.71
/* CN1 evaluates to 0.064 mag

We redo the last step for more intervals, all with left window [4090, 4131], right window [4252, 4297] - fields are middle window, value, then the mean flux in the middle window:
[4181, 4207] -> 0.08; 10.6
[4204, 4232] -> 0.05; 11.2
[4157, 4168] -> -0.09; 11.9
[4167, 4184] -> 0.04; 10.7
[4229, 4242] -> 0.00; 11.9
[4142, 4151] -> 0.15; 9.39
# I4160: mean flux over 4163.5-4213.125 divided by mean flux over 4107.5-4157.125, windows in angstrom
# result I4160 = 1.07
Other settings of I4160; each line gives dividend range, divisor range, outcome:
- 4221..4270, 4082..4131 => 1.15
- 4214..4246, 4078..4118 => 1.11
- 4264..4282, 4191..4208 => 1.22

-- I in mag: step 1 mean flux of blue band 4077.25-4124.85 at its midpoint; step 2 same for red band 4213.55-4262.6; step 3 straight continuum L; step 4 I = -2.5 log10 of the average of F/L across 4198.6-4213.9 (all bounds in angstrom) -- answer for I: 0.08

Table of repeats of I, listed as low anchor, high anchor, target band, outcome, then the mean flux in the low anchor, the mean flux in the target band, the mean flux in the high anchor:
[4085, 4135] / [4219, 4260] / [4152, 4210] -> 0.01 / 10.3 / 10.9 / 11.7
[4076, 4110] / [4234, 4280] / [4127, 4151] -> 0.08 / 10.1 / 9.99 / 12.4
